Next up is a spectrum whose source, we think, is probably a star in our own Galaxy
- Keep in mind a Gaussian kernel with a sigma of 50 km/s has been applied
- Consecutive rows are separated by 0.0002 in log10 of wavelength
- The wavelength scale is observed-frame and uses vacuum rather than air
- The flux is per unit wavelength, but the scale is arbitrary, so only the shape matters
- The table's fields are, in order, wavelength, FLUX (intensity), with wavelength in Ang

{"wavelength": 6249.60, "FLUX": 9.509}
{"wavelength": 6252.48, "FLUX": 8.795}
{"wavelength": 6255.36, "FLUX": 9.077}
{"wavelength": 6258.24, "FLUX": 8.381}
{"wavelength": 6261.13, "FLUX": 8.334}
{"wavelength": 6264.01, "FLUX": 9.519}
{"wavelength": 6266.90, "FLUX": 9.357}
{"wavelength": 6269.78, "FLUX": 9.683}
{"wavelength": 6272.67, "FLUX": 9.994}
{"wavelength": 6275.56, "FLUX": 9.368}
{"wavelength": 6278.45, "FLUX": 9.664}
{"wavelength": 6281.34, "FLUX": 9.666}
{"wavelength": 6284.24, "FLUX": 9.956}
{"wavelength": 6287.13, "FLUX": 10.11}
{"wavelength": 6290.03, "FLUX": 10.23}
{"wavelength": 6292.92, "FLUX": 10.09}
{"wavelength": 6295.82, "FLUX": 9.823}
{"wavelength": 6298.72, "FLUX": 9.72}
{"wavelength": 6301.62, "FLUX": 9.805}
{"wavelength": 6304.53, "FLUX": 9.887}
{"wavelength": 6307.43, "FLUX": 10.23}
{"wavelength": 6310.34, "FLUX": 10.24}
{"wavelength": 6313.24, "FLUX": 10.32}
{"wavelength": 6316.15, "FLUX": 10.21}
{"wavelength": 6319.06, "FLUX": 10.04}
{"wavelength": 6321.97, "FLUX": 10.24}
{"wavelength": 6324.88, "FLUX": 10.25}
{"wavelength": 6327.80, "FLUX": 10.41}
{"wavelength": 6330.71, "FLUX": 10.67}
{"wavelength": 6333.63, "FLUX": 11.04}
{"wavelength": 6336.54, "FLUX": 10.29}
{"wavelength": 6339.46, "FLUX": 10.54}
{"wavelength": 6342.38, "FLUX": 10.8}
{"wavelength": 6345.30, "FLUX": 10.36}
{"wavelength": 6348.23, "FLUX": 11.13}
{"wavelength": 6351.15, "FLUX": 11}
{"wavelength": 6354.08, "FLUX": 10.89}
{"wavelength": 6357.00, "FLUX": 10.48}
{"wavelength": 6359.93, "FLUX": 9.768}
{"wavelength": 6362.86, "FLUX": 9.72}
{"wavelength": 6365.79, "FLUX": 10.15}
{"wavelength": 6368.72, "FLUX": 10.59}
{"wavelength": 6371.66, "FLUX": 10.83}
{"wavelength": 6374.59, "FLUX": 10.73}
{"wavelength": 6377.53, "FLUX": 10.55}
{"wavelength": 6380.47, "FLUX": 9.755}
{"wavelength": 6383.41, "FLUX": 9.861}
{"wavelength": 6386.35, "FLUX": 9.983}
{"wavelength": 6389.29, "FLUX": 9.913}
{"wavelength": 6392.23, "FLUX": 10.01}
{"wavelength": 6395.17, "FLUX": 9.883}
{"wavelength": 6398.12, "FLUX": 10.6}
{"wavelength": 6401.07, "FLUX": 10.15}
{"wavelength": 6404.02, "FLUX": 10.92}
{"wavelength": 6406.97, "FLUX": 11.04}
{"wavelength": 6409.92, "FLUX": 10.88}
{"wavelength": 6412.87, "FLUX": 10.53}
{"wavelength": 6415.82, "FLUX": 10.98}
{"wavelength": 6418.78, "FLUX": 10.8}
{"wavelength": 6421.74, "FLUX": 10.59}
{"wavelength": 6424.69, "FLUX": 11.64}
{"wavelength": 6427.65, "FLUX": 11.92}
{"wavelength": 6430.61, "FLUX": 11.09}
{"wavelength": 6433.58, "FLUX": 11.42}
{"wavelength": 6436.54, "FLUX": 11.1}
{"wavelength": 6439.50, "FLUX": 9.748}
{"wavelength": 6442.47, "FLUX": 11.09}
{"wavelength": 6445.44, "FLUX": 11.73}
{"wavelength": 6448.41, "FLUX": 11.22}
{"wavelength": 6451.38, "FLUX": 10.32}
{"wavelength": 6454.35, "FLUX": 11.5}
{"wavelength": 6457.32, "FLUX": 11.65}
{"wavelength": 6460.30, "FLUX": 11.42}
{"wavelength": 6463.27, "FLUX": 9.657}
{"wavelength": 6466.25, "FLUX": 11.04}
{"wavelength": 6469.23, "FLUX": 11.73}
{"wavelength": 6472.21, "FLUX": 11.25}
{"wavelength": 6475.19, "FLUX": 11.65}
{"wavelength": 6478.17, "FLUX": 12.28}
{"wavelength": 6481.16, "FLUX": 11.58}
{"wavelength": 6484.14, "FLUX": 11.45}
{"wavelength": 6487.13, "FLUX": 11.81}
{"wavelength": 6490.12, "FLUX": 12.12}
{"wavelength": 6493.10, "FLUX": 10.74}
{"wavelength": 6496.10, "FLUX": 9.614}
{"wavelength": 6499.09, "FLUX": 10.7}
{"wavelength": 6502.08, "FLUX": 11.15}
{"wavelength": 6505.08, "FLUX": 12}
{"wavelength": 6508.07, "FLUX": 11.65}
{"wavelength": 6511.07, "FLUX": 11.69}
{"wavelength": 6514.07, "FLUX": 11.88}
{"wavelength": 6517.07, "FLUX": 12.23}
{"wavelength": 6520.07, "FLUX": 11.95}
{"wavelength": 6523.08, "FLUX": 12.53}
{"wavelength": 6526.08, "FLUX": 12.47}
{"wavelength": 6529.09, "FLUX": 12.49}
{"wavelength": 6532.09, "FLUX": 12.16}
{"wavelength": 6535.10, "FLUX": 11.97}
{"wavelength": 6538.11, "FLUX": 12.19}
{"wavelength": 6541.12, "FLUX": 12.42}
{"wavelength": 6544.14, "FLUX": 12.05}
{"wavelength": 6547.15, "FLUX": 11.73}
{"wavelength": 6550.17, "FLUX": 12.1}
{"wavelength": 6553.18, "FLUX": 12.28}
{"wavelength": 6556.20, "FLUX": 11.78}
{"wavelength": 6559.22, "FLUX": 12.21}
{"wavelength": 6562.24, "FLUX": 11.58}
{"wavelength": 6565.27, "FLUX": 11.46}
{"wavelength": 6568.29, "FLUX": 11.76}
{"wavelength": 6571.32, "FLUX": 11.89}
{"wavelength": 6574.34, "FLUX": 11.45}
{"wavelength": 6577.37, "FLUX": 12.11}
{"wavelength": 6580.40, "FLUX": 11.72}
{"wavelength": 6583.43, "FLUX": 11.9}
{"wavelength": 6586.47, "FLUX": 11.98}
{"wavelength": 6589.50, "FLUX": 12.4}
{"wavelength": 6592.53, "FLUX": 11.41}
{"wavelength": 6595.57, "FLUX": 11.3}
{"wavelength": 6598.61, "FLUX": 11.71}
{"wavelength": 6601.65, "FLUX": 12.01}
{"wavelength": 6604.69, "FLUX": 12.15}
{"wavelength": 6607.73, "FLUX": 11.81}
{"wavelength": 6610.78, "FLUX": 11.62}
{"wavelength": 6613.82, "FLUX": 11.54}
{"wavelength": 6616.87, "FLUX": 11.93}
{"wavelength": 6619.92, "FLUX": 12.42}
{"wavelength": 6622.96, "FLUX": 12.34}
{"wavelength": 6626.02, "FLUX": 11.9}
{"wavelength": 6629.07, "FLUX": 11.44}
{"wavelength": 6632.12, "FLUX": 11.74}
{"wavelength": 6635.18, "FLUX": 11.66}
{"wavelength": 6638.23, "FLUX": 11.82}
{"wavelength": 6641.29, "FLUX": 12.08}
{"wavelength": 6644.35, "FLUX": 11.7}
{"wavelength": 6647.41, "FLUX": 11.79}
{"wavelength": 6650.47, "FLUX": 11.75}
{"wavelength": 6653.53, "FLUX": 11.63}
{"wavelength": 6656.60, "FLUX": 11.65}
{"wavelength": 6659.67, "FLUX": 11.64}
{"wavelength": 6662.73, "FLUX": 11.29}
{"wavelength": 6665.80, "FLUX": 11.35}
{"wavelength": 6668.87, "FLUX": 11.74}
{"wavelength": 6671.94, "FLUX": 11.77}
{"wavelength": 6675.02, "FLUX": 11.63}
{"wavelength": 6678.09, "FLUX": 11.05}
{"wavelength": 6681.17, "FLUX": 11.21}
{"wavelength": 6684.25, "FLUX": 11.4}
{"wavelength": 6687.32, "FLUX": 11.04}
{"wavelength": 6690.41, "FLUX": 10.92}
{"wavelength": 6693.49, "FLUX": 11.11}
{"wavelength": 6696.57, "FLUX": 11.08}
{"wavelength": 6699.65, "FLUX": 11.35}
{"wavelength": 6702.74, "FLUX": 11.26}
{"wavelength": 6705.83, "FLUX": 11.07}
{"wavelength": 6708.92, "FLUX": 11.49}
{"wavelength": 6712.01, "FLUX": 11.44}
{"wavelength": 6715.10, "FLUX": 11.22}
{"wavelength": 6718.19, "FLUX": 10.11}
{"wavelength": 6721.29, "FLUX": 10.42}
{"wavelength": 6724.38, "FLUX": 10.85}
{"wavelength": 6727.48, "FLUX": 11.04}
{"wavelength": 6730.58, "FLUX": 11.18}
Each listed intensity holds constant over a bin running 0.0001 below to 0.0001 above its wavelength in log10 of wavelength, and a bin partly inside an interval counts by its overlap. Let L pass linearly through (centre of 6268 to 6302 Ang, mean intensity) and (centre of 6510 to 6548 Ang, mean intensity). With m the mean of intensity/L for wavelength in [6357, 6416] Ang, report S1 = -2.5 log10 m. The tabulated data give 0.05 mag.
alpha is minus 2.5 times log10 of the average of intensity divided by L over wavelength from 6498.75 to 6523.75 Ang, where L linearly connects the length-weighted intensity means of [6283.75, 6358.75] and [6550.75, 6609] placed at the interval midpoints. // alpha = -0.03 mag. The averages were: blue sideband 10.3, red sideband 11.8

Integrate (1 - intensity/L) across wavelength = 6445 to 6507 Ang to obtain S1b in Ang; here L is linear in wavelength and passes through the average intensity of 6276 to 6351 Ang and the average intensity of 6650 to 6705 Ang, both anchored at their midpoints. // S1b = -3.0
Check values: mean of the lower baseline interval 10.2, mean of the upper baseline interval 11.4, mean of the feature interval 11.3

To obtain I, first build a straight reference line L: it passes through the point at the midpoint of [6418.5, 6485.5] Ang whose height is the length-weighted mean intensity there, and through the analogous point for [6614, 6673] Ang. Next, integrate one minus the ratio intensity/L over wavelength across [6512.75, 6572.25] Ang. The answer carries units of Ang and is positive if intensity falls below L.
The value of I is -3.0 Ang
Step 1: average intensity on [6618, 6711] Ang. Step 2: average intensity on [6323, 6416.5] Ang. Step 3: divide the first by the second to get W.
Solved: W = 1.10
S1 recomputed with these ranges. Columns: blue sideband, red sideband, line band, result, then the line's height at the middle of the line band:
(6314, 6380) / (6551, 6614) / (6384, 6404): 0.06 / 10.7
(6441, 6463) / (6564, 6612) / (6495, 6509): 0.04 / 11.4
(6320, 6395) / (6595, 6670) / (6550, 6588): -0.04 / 11.4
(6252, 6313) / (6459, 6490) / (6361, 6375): 0.01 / 10.4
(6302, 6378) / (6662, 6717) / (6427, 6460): -0.05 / 10.7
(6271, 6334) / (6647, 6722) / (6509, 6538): -0.13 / 10.8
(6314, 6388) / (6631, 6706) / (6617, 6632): -0.06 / 11.3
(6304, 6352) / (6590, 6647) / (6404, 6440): -0.01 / 10.9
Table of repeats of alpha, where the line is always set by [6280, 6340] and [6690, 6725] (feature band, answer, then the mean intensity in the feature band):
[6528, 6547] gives -0.14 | 12.2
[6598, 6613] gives -0.10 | 11.9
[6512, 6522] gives -0.13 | 12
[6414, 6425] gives -0.05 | 10.9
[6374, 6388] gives 0.02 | 10.1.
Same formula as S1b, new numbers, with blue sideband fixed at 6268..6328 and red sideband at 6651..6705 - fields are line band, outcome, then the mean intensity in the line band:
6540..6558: -1.92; 12.1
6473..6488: -1.52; 11.7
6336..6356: -1.12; 10.7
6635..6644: -0.51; 11.9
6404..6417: -0.59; 10.9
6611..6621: -0.68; 11.9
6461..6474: -0.45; 11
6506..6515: -0.83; 11.8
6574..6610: -2.56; 11.8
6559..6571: -0.84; 11.7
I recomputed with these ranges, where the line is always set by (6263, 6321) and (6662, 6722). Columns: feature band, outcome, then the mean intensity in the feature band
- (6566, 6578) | -1.0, 11.8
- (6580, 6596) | -1.4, 11.8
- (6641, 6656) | -0.9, 11.8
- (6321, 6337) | -0.8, 10.5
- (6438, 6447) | -0.4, 10.9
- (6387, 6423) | -0.8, 10.5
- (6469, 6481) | -1.4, 11.7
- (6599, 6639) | -3.3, 11.9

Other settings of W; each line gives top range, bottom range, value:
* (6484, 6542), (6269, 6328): 1.18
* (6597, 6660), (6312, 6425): 1.13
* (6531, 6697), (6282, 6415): 1.14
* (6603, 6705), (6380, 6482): 1.06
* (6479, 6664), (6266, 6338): 1.17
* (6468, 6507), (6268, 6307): 1.16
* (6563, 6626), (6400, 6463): 1.08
